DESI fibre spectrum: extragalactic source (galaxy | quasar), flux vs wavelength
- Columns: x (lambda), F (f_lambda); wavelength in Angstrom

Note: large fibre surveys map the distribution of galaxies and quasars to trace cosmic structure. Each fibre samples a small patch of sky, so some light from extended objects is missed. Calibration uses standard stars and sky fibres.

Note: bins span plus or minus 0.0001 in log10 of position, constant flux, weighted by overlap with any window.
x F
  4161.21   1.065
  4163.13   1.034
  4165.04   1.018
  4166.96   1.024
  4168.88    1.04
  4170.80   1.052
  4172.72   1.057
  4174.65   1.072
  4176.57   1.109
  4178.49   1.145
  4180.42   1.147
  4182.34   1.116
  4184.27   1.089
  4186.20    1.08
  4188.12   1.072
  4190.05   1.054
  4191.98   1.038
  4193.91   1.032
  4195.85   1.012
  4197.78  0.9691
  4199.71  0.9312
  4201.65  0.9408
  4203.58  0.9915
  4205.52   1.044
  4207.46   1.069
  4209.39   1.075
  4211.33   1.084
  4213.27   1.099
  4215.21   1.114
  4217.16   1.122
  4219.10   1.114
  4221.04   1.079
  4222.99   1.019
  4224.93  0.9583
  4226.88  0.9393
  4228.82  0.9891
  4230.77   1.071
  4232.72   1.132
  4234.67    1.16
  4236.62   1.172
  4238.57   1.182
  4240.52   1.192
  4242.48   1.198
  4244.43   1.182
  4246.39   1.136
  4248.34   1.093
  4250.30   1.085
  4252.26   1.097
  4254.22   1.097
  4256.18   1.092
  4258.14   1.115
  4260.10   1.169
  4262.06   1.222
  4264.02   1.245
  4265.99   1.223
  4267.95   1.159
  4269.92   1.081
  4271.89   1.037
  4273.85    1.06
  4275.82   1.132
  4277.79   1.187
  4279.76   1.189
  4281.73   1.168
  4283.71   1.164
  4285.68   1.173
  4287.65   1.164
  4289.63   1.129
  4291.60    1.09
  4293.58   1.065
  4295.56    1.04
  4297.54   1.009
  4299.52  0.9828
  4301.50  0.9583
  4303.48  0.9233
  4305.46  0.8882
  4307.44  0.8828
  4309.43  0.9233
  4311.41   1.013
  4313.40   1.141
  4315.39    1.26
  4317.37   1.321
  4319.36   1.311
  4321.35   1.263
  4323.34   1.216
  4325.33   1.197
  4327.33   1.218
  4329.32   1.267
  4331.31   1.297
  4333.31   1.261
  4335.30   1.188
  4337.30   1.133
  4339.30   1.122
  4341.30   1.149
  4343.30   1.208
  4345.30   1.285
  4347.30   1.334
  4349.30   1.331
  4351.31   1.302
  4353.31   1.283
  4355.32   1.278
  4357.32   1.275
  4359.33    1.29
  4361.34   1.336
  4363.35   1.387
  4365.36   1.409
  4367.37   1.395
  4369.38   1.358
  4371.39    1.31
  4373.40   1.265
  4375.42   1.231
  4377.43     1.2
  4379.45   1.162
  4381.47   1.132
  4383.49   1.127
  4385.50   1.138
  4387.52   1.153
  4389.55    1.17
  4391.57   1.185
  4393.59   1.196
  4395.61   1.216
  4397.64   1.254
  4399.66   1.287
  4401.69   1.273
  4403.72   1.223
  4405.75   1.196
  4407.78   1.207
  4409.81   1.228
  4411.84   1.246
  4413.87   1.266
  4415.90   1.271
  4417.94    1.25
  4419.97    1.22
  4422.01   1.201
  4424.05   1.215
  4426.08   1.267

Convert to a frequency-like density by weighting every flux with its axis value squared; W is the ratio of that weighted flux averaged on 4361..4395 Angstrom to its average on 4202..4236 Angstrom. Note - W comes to 1.26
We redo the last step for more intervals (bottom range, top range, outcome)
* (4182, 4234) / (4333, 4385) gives 1.29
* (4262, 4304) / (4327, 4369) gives 1.19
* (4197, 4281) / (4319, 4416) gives 1.20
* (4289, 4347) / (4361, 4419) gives 1.13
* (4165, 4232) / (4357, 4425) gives 1.29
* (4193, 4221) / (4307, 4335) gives 1.20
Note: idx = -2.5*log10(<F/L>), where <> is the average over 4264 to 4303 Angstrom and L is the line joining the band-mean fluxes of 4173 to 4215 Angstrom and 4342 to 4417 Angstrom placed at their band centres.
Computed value 0.04 mag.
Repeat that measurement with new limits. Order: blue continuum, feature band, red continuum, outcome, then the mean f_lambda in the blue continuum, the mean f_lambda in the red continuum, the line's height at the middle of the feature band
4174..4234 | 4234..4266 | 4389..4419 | -0.06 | 1.06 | 1.23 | 1.1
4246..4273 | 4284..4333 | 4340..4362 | 0.09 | 1.13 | 1.28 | 1.21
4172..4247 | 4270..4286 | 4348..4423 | 0.01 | 1.08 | 1.25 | 1.14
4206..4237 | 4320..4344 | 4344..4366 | 0.05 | 1.07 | 1.32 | 1.27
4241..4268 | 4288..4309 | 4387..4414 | 0.17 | 1.15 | 1.22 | 1.17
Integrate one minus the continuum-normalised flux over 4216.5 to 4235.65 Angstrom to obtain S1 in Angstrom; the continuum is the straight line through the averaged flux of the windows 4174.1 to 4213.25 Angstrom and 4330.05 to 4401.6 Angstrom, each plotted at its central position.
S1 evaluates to 0.6 Angstrom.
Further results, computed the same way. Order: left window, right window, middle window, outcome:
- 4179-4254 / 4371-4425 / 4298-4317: 2.3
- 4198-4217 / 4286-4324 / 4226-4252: -1.6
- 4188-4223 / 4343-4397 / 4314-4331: -0.8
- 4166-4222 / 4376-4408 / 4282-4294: -0.1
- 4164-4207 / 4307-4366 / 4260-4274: -0.1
